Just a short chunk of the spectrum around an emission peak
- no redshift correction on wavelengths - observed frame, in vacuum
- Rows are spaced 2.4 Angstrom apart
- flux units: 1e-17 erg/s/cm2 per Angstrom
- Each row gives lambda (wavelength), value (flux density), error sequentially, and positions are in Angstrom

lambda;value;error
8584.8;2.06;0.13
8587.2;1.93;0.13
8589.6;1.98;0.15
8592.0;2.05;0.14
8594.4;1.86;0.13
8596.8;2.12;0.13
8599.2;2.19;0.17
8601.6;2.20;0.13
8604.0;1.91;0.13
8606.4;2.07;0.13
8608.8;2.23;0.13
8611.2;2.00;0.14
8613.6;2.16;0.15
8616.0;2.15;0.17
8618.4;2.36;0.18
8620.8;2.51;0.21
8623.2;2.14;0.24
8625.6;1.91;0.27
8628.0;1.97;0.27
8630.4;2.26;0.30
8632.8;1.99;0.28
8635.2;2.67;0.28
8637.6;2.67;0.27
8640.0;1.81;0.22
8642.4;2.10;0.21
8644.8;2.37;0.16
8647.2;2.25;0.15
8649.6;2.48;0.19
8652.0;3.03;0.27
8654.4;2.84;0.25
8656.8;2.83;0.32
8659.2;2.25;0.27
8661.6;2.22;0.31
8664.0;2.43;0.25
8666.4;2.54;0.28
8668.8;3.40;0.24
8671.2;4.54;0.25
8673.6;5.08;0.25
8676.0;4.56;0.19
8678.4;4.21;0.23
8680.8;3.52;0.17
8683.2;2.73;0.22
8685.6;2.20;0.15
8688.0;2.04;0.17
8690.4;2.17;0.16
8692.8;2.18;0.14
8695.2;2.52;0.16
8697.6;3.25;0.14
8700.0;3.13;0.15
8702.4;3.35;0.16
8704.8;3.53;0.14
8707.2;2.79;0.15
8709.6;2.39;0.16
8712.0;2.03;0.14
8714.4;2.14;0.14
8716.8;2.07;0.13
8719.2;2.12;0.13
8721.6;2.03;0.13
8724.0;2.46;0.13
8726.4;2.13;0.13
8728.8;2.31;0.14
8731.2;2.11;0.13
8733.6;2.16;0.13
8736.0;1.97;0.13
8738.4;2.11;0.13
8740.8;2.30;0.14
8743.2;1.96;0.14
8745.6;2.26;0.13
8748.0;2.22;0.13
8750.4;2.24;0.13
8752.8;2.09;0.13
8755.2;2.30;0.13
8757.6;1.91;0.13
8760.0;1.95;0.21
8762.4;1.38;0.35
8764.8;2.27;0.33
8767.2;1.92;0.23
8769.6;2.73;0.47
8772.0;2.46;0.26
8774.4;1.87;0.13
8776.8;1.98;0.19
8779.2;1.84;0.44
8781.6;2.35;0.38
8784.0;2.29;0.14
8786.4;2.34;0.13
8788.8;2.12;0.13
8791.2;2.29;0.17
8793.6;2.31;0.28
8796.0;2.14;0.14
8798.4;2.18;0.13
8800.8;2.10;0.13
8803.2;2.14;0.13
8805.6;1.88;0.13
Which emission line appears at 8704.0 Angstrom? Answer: [N II] 6583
